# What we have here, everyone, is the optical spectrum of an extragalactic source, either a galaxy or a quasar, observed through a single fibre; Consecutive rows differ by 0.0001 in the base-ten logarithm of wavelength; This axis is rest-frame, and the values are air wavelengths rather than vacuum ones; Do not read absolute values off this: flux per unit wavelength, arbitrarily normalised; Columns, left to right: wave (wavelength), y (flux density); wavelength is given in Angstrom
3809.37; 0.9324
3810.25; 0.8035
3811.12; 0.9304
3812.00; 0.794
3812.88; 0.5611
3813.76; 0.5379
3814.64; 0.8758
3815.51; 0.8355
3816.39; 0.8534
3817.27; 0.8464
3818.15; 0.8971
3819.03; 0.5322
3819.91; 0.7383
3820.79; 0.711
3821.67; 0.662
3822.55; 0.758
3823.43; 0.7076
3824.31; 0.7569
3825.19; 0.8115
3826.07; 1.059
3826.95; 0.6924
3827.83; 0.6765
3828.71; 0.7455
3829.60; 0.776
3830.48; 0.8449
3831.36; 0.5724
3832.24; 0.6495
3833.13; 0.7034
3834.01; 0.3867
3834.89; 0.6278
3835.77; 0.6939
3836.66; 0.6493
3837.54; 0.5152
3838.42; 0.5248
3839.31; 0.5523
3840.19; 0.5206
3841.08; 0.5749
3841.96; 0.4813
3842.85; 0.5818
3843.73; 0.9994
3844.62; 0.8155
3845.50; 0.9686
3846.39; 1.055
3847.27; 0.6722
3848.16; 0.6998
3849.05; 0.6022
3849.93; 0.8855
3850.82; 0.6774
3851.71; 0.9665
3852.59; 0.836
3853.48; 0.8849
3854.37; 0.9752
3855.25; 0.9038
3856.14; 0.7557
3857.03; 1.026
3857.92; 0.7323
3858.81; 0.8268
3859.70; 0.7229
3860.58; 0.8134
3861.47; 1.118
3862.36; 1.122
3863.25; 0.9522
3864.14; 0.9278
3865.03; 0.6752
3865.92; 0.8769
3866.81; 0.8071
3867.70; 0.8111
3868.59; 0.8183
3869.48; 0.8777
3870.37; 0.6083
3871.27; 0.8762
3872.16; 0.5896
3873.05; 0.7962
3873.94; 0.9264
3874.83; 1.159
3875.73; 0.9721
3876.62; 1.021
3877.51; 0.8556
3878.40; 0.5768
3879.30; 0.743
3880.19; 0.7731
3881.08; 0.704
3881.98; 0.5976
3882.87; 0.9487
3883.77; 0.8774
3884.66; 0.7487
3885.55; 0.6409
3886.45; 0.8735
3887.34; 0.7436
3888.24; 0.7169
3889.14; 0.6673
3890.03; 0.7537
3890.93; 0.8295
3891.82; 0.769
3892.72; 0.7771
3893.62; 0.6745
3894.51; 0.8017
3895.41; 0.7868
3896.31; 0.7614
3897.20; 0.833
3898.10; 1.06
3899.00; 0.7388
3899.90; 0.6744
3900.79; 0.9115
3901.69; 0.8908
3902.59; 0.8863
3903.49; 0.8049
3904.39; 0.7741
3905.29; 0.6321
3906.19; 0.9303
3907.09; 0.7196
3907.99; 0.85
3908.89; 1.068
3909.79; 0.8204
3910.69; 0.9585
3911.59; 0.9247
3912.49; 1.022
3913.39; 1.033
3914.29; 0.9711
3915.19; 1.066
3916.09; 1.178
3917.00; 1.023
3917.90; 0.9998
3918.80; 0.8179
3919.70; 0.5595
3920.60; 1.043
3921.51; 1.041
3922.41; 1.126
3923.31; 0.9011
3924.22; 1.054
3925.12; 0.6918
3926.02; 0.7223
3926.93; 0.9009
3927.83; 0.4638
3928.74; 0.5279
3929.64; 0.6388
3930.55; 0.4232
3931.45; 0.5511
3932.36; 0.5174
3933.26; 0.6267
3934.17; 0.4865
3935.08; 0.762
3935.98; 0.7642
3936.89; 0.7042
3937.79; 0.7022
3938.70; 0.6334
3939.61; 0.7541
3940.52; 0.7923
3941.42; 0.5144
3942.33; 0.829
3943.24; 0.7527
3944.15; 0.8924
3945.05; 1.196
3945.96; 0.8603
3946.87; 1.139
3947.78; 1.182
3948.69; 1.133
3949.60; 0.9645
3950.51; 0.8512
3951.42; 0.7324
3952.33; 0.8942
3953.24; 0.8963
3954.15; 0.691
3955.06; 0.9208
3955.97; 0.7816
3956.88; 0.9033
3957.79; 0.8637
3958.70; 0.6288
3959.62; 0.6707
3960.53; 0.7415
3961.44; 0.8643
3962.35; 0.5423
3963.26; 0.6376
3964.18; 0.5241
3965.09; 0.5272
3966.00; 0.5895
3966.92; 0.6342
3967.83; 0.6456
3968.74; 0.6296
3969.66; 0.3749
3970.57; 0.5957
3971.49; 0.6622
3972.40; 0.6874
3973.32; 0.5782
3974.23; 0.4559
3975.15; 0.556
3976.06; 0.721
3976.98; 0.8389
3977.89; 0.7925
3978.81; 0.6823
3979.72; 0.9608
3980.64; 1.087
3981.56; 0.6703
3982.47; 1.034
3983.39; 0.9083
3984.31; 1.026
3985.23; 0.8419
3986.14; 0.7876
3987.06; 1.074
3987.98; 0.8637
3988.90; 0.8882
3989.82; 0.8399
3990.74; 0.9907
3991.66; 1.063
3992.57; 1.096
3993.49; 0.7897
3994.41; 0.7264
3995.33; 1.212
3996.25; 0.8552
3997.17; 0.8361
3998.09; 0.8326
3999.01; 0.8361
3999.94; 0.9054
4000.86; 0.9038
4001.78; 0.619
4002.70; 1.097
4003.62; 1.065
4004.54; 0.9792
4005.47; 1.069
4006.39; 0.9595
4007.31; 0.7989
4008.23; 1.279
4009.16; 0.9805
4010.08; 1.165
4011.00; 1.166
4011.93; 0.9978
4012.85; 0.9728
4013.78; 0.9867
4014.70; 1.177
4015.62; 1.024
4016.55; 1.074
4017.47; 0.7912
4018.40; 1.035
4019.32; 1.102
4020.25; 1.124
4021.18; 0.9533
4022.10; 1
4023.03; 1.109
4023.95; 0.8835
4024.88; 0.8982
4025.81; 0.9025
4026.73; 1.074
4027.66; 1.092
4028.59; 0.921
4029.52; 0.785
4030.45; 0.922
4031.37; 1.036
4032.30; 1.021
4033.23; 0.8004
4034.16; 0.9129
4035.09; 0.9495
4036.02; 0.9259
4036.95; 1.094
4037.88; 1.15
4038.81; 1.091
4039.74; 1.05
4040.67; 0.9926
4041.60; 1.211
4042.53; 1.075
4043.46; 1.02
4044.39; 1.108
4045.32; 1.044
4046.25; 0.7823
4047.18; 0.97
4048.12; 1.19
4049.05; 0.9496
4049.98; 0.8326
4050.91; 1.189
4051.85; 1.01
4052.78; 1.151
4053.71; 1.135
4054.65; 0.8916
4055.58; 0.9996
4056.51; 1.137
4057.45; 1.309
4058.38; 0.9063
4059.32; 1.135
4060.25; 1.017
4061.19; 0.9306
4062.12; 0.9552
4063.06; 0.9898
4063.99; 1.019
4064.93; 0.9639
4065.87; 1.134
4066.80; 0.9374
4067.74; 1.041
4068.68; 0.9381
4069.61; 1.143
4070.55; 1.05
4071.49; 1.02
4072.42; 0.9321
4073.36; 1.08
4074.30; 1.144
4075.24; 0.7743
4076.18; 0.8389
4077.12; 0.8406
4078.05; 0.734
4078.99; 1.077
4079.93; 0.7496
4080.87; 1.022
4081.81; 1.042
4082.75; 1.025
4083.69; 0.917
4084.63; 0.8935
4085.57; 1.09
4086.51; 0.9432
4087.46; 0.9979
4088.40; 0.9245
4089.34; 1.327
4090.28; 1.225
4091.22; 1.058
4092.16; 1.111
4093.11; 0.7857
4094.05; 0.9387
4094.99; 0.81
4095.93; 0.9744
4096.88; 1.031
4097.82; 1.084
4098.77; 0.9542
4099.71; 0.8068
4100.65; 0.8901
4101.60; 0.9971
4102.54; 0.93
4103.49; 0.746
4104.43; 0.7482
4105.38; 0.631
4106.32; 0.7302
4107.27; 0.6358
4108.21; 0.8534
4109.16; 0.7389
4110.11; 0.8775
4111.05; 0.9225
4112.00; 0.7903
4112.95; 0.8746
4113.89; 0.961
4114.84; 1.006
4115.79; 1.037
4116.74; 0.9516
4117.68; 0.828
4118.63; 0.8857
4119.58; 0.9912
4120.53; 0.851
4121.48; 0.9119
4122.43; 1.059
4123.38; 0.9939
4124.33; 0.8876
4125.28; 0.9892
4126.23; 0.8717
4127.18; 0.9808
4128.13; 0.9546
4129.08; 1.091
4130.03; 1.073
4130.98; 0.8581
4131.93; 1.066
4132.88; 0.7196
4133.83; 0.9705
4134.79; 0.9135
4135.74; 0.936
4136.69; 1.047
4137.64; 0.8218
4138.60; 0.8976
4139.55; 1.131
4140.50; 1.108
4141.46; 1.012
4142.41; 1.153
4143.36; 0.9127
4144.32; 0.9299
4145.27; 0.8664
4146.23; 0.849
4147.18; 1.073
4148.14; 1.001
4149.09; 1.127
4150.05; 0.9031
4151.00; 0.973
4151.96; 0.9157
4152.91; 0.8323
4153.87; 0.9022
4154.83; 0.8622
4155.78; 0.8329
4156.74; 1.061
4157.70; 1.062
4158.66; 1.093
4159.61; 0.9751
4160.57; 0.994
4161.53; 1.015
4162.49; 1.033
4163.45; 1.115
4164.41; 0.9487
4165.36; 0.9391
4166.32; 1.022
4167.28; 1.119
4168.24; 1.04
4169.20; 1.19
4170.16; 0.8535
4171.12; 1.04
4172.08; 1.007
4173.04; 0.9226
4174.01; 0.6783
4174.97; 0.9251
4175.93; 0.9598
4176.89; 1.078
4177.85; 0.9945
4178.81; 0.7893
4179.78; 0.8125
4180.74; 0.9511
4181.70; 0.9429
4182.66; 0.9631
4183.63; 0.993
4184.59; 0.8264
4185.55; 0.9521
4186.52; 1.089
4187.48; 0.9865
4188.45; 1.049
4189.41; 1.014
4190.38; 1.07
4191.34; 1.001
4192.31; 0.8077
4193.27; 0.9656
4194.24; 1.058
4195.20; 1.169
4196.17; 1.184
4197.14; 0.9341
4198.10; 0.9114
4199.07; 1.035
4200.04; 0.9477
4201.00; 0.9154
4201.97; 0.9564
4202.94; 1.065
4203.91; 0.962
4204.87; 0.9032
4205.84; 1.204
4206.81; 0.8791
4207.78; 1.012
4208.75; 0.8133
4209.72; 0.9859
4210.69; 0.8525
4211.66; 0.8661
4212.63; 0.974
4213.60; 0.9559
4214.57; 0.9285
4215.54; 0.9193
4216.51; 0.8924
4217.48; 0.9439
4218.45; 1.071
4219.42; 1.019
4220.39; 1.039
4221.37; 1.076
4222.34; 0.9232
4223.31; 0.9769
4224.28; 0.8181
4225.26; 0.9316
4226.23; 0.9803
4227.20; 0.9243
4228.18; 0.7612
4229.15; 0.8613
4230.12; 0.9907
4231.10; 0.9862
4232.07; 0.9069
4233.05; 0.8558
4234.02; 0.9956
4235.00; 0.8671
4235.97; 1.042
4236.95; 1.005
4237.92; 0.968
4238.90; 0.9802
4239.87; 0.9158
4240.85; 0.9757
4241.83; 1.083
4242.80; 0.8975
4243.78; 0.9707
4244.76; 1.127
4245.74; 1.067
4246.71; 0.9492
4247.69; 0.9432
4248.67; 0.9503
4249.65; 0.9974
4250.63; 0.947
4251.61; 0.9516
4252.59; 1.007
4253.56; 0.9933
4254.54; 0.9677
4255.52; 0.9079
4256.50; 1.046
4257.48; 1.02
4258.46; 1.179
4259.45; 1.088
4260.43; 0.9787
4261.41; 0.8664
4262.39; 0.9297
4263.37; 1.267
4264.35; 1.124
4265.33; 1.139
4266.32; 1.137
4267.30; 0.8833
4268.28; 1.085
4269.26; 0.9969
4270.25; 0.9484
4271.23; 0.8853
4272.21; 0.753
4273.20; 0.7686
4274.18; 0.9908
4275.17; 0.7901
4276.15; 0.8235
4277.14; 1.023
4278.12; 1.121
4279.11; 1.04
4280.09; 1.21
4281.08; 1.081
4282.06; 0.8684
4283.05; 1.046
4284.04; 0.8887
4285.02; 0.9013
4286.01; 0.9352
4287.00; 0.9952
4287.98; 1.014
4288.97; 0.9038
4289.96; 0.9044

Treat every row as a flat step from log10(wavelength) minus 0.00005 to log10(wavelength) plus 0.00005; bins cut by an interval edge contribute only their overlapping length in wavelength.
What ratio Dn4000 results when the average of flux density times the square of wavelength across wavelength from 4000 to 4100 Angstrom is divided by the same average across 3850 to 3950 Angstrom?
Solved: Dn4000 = 1.3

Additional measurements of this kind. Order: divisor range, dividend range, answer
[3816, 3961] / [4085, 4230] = 1.37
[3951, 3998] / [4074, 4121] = 1.25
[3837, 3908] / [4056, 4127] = 1.33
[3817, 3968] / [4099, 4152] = 1.31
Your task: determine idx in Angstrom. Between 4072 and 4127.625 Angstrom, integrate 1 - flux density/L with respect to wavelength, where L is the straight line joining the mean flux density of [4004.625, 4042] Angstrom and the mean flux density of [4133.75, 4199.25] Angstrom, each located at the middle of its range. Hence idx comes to 3.7 Angstrom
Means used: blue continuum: 1.01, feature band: 0.927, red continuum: 0.979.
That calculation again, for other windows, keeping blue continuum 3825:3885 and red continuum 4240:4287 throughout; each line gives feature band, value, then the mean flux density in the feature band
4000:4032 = -4.9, 0.997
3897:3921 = -2.5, 0.896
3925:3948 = 2.7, 0.728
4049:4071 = -3.6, 1.03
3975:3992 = -0.6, 0.88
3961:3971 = 2.9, 0.596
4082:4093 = -1.7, 1.04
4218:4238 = 0.4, 0.952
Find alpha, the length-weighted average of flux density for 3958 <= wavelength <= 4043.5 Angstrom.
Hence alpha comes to 0.892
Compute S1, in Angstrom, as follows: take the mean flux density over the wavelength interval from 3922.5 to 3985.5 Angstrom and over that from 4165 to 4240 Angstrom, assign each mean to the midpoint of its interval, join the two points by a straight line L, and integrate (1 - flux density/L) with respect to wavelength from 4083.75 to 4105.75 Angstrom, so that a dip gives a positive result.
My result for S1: -2.1 Angstrom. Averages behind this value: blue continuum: 0.752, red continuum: 0.964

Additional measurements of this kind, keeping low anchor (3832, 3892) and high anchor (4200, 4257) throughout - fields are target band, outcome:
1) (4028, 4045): -2.7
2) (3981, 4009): -2.8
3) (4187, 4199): -0.9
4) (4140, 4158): -0.9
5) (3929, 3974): 5.1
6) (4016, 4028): -2.0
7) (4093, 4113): 1.0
